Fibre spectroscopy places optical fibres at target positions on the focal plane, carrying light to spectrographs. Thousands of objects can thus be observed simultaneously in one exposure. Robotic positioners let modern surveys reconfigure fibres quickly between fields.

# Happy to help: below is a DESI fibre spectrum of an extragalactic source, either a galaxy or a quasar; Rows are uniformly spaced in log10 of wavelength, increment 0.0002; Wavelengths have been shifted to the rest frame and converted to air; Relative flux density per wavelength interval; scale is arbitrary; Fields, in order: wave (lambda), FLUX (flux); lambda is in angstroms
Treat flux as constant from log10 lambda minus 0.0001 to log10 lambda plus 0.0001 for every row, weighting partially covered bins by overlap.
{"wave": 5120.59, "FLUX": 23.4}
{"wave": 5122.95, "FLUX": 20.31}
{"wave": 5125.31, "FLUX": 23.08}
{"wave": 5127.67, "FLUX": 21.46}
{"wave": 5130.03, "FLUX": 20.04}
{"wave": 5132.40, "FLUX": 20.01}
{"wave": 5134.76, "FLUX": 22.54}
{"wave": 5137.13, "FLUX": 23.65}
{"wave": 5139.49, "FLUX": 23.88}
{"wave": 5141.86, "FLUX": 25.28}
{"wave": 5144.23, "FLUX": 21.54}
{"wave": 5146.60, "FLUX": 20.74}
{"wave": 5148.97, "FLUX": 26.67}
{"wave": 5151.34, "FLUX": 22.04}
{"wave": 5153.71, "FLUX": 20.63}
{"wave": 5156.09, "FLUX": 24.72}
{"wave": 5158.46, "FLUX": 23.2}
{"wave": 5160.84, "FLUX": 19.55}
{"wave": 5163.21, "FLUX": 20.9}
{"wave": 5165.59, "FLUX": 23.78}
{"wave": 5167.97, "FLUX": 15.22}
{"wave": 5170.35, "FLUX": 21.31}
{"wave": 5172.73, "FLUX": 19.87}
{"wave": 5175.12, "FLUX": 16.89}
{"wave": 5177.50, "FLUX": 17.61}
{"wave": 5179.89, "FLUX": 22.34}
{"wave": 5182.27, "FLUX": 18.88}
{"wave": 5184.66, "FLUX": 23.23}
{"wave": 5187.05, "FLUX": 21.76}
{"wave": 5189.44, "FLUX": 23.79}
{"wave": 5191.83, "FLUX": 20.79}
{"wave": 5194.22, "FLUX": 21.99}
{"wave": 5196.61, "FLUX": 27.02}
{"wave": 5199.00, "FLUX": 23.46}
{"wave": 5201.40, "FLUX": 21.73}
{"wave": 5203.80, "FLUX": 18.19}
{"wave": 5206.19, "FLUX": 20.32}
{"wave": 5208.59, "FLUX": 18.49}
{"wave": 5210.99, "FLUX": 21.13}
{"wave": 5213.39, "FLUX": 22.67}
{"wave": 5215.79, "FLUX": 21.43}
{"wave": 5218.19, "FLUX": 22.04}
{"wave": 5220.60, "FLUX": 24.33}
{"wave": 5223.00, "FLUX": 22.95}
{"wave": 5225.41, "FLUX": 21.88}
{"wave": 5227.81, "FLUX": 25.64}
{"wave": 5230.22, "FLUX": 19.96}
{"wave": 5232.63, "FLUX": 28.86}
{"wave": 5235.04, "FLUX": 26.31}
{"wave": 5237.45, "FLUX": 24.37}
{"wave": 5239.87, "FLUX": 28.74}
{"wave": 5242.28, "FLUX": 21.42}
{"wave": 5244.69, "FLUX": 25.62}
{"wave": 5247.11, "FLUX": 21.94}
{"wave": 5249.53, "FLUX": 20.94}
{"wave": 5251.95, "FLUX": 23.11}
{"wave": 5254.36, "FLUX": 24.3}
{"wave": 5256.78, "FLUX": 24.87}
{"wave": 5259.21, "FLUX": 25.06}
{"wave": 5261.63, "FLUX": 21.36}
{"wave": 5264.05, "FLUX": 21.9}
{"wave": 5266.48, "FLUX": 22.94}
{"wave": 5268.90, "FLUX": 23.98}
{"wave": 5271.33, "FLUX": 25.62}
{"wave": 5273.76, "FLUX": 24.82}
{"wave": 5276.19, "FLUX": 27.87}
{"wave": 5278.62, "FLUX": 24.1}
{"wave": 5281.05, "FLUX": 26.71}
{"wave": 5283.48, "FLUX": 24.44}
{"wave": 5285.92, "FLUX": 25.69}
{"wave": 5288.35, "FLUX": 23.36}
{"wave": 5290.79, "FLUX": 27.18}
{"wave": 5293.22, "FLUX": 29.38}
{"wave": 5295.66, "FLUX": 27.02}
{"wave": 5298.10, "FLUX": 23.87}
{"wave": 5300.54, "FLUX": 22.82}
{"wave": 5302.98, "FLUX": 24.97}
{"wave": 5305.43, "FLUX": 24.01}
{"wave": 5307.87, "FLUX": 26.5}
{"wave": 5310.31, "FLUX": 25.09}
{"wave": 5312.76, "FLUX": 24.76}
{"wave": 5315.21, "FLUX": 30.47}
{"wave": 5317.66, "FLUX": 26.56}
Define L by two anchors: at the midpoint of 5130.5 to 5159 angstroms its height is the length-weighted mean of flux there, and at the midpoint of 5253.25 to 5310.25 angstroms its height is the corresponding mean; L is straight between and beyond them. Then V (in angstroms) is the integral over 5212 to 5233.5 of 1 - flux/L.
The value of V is 0.73 angstroms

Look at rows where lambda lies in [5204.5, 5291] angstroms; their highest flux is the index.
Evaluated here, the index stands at 28.86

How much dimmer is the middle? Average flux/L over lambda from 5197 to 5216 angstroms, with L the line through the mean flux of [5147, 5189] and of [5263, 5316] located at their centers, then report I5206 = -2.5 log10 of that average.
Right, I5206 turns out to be 0.064 mag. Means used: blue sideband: 21.1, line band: 21.2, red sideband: 25.3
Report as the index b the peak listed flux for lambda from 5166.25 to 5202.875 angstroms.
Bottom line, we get 27.02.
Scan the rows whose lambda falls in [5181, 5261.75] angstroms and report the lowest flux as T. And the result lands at 18.19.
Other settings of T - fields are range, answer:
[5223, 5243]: 19.96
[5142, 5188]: 15.22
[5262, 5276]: 21.9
